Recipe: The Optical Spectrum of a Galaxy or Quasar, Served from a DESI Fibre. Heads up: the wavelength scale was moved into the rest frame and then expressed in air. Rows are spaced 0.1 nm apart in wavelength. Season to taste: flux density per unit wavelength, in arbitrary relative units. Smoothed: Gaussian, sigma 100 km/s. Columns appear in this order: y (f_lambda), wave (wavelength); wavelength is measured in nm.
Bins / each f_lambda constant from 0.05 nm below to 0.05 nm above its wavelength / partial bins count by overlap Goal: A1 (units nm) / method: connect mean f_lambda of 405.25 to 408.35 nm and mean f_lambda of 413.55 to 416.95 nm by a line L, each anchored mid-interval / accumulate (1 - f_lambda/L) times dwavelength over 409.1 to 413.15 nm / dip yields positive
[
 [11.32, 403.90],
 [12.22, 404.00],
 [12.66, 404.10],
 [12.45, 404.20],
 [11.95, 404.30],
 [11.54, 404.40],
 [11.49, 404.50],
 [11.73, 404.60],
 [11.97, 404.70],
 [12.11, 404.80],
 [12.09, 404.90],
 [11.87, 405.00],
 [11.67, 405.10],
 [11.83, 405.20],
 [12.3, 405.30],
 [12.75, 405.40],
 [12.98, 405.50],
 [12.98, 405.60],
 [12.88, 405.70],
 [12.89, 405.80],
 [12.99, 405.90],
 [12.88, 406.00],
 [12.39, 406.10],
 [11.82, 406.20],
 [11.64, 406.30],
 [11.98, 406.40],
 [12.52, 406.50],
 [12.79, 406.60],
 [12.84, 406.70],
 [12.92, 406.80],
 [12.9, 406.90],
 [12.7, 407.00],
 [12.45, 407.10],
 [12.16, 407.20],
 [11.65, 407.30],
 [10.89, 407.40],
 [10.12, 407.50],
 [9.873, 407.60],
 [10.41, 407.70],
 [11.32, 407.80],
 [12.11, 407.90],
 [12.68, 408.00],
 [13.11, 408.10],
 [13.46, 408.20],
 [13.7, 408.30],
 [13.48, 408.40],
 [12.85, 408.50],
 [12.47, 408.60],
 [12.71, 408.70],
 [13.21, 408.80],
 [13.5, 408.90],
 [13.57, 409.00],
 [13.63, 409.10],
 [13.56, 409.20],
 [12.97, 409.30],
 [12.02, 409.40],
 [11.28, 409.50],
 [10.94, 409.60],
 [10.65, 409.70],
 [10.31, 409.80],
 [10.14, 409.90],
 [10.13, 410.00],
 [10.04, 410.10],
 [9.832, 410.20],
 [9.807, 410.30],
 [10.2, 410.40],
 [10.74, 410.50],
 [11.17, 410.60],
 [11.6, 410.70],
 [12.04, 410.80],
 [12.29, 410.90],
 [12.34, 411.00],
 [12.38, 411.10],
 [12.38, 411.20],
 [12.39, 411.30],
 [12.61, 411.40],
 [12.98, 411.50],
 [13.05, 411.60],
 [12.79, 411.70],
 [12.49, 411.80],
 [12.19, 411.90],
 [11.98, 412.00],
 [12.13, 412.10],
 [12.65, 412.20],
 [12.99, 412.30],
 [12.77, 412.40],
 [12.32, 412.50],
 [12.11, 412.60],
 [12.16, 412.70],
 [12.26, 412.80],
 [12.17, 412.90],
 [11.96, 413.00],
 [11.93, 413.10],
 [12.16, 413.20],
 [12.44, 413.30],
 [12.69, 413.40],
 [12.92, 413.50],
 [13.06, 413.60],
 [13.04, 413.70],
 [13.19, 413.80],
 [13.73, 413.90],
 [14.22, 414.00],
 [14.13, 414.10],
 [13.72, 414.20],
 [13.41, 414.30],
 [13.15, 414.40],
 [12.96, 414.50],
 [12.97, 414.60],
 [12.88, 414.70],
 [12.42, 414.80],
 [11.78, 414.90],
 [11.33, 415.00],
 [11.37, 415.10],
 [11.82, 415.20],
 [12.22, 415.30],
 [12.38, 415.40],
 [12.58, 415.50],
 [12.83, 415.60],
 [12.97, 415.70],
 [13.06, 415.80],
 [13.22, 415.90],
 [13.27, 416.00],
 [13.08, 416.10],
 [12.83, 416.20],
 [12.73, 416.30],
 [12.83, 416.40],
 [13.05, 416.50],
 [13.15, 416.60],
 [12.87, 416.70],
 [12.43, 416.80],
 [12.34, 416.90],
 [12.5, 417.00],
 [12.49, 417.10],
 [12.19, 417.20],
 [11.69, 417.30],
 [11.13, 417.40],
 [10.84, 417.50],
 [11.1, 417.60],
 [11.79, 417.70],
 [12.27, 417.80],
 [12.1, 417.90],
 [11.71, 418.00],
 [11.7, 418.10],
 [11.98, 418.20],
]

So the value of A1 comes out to 0.24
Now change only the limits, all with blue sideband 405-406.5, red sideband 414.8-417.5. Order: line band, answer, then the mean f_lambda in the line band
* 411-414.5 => -0.08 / 12.7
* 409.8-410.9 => 0.16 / 10.6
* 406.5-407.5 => 0.01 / 12.3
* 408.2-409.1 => -0.06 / 13.2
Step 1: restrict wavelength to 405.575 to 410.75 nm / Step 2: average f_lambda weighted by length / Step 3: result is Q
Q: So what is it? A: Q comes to 12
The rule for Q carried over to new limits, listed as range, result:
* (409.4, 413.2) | 11.7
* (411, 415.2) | 12.6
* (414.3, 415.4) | 12.3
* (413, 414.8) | 13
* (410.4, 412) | 12.2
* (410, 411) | 10.9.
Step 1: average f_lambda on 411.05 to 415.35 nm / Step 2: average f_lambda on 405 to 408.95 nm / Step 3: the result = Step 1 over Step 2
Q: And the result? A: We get 1.02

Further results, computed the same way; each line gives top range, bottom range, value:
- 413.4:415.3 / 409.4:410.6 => 1.23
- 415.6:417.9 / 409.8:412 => 1.08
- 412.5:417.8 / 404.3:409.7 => 1.02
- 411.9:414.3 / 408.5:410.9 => 1.09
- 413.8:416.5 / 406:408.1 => 1.07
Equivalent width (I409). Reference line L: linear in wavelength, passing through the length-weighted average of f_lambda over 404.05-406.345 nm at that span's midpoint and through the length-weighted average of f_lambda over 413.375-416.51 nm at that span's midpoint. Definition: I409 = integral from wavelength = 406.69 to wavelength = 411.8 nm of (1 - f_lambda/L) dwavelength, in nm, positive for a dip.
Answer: 0.21 nm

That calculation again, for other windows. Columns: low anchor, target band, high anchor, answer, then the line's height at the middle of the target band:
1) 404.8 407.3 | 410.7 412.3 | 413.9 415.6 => 0.02 nm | 12.6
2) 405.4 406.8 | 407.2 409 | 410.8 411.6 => 0.04 nm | 12.6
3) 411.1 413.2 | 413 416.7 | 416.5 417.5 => -0.14 nm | 12.3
